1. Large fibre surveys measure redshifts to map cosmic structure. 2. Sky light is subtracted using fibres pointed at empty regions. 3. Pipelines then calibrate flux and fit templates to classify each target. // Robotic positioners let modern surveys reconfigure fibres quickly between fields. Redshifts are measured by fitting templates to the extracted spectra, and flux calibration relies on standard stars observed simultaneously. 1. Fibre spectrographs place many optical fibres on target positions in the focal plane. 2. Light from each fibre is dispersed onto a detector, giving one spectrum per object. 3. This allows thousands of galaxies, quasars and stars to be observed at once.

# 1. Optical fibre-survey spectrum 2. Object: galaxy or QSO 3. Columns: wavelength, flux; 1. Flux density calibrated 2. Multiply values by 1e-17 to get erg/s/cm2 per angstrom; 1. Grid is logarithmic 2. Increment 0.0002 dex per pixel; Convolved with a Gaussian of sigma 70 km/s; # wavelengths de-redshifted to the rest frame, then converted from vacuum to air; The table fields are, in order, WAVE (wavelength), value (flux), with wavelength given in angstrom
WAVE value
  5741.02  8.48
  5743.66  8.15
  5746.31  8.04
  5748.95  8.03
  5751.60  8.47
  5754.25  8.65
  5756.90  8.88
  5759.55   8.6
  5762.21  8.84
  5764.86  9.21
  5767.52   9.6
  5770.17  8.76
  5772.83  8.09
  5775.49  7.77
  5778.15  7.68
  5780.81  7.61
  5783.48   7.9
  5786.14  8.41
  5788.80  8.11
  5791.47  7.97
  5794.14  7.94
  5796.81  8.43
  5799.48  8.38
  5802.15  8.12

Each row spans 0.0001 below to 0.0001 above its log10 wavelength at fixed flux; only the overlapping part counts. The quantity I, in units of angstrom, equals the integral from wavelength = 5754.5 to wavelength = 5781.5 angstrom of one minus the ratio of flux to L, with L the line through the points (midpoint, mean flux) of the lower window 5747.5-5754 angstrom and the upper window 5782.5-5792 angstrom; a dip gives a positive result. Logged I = -1.0 angstrom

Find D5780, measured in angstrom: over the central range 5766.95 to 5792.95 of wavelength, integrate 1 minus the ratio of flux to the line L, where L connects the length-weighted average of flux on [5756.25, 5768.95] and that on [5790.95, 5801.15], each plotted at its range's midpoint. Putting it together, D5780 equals 1.4 angstrom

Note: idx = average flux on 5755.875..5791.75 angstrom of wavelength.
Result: 8.39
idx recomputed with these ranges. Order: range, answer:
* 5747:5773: 8.73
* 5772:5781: 7.79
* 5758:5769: 9.06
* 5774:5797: 7.96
